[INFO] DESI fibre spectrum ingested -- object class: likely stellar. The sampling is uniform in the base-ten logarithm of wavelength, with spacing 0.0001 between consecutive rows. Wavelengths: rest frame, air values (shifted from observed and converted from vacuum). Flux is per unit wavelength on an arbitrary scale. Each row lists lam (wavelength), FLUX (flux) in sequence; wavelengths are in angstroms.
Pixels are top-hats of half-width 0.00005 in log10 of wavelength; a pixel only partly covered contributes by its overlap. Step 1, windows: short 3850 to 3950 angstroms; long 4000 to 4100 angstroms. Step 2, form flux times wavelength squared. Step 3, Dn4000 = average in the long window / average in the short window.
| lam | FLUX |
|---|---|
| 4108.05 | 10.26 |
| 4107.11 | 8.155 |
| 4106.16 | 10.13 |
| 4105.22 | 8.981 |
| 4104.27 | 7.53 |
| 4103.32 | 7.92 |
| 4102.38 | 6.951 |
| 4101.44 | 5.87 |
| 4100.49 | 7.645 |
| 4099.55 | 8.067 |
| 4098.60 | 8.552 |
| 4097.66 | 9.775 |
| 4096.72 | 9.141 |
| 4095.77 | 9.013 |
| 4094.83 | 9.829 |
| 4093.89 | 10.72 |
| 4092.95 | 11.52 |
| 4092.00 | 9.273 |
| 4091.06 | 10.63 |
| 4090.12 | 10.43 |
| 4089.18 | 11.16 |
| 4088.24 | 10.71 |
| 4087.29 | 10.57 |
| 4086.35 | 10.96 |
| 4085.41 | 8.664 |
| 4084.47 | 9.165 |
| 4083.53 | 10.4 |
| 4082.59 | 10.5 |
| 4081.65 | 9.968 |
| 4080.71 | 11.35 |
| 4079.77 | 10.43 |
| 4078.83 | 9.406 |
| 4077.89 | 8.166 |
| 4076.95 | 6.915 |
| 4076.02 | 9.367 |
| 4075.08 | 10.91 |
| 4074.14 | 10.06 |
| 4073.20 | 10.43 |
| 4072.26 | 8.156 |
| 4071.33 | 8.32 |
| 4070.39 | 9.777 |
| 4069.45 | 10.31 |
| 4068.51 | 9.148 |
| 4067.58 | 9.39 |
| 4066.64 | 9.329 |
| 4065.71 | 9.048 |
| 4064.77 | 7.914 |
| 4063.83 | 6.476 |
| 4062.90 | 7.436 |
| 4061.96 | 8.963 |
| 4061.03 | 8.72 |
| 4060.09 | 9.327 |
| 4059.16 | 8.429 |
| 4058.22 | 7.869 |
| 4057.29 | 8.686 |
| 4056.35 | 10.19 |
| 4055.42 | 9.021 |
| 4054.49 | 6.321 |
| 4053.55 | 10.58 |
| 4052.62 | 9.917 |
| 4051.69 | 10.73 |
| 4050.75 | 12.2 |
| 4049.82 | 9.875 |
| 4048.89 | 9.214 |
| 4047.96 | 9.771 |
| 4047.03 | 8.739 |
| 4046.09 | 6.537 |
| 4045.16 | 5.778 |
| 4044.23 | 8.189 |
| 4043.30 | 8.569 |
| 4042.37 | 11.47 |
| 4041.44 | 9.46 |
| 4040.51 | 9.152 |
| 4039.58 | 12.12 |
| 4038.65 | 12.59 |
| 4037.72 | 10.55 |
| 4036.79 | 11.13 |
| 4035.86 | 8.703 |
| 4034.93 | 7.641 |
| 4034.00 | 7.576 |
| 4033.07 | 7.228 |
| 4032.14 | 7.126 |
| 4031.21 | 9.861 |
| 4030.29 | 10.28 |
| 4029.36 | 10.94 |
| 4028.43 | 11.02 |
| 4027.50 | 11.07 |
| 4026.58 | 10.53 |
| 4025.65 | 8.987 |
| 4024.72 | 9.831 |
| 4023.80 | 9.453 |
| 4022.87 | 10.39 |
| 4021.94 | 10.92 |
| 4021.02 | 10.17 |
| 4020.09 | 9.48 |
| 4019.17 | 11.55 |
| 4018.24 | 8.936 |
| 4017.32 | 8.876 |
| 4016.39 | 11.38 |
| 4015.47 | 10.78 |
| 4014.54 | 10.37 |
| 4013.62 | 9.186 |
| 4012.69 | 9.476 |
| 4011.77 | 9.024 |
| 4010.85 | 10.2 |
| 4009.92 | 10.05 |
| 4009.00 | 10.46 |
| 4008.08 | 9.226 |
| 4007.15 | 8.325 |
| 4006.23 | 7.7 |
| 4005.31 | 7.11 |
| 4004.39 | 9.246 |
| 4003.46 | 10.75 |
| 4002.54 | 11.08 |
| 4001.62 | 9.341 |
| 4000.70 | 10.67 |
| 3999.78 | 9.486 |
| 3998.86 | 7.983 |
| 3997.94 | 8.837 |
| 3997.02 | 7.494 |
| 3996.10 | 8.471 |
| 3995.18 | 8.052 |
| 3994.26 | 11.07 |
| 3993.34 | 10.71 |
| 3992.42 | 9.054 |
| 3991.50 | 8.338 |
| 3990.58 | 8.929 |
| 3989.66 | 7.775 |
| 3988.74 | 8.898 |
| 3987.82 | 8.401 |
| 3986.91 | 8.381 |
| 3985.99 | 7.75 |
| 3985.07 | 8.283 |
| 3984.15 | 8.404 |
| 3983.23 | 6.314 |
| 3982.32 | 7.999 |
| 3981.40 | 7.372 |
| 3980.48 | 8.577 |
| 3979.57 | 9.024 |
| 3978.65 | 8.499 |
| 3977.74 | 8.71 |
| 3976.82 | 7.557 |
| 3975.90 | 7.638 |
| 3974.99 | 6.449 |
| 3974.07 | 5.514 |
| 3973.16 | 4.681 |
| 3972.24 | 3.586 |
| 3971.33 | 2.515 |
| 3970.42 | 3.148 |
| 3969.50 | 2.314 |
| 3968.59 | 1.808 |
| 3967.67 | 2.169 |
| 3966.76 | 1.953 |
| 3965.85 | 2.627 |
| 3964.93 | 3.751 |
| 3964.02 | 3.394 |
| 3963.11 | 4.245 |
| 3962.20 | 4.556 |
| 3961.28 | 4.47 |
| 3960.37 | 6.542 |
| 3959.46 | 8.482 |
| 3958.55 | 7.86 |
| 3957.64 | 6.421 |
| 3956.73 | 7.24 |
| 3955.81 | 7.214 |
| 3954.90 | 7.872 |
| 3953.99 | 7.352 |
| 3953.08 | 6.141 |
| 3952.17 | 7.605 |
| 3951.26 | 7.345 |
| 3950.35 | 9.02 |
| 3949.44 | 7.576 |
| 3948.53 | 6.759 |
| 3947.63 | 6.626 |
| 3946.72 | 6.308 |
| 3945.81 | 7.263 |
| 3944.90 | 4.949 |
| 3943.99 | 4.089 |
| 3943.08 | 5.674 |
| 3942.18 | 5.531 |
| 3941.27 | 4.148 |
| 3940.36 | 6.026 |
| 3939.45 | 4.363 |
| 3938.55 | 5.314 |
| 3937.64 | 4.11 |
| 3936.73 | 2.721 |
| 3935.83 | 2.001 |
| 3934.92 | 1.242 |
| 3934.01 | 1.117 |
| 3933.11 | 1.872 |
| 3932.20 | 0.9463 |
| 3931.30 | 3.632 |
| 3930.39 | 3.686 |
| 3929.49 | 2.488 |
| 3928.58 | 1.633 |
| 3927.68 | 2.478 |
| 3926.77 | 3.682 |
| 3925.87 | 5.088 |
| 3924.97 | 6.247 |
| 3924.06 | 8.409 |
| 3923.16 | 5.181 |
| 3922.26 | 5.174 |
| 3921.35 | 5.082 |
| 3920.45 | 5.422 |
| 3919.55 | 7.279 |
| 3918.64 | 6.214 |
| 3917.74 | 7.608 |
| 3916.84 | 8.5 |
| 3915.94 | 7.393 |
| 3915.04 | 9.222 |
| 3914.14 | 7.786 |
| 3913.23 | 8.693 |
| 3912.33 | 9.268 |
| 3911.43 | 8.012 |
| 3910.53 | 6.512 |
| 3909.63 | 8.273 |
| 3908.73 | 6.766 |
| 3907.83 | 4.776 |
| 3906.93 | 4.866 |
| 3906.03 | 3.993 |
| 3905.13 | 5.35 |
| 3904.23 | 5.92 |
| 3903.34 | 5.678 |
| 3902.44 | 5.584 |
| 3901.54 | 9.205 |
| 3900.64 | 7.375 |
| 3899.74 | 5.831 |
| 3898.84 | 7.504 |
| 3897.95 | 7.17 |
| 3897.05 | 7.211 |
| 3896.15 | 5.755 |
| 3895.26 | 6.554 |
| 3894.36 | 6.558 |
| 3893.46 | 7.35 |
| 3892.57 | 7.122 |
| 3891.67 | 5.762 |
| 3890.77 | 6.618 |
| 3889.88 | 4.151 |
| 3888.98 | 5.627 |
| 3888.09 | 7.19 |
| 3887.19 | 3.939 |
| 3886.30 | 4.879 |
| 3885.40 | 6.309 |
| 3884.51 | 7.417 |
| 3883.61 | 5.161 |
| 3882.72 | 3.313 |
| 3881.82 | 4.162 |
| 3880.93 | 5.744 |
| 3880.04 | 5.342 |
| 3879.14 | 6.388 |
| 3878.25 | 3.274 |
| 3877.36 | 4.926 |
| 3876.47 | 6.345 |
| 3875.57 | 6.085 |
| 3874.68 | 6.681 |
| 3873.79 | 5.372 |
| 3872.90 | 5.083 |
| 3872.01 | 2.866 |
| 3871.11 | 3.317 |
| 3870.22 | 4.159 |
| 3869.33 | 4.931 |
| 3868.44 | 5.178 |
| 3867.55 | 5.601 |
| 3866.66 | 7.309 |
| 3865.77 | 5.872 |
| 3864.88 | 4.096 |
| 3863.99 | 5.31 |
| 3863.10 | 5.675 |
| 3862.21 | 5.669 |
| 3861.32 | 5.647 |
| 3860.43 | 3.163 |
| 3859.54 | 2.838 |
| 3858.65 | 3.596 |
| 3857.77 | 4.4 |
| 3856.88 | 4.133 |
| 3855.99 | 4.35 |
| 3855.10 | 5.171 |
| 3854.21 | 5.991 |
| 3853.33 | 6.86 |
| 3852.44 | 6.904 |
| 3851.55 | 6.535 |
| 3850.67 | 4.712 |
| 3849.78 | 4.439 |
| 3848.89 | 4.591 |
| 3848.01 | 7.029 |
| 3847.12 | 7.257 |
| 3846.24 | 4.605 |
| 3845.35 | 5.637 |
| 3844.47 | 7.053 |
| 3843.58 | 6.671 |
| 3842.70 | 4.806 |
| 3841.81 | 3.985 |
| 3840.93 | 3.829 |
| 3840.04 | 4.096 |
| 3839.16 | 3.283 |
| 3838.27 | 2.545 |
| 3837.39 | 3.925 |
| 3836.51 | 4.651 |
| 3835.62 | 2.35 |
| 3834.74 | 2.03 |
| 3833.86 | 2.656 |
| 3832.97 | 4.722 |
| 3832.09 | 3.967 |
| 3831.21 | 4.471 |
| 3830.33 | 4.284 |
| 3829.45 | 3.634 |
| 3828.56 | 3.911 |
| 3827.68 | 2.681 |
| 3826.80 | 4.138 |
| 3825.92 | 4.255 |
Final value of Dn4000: 1.9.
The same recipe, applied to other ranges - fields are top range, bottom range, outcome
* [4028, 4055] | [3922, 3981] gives 1.92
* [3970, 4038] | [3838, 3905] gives 1.72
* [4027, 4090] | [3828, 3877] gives 2.17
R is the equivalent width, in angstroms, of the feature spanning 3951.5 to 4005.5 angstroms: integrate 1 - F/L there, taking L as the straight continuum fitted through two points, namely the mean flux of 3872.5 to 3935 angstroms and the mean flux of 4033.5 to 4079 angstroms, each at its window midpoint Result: 2.87 angstroms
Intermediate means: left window 5.72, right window 9.15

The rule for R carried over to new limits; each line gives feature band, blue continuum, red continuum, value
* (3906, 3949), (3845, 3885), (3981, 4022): 10.0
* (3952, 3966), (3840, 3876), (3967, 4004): 2.0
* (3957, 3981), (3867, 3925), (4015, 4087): 7.6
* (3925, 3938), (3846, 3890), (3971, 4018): 7.8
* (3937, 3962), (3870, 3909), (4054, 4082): 1.8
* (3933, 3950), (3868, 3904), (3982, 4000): 6.0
